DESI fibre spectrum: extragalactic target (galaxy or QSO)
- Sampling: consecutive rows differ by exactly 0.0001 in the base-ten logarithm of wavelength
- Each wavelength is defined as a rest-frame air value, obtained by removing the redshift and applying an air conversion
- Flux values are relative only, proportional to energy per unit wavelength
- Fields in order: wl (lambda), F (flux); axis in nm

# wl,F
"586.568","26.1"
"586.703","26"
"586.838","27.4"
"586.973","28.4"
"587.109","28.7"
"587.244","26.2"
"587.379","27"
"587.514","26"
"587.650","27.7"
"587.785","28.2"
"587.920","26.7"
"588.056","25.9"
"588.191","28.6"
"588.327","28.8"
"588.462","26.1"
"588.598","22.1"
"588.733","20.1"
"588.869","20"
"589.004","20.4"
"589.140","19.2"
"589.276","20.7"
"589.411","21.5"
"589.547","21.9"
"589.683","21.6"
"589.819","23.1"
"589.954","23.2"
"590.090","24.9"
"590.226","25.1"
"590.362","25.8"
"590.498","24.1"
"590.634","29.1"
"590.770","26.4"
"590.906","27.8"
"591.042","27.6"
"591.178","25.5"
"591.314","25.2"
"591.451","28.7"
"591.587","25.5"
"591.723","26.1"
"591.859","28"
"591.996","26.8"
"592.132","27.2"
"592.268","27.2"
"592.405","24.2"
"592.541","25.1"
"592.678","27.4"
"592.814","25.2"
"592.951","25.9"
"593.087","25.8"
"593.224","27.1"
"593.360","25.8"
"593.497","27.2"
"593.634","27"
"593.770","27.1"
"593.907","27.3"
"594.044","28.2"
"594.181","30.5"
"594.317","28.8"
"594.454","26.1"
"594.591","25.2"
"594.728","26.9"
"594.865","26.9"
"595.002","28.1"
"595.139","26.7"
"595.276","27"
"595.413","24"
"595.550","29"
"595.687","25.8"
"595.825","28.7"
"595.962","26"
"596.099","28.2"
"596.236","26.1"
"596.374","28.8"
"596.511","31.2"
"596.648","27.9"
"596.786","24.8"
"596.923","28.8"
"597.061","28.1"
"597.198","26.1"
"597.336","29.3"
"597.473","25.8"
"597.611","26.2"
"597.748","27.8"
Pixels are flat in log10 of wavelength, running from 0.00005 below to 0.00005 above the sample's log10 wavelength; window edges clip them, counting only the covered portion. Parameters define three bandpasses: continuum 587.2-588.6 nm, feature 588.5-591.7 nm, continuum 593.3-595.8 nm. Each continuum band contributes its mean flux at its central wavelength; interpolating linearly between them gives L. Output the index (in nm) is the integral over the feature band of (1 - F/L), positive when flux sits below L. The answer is 0.36 nm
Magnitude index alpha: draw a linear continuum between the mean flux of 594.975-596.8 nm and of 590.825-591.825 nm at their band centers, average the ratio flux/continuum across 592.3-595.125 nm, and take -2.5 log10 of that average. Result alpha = 0.010 mag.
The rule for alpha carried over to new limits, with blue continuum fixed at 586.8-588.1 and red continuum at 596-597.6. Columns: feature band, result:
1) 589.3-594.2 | 0.06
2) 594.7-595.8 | 0.03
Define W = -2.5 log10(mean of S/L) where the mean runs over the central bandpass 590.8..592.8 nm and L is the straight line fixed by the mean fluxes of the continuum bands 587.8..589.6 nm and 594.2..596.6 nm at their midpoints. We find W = -0.06 mag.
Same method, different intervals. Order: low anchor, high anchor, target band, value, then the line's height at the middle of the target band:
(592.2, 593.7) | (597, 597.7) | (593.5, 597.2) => -0.028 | 26.7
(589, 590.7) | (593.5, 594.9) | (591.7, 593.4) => -0.021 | 25.8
